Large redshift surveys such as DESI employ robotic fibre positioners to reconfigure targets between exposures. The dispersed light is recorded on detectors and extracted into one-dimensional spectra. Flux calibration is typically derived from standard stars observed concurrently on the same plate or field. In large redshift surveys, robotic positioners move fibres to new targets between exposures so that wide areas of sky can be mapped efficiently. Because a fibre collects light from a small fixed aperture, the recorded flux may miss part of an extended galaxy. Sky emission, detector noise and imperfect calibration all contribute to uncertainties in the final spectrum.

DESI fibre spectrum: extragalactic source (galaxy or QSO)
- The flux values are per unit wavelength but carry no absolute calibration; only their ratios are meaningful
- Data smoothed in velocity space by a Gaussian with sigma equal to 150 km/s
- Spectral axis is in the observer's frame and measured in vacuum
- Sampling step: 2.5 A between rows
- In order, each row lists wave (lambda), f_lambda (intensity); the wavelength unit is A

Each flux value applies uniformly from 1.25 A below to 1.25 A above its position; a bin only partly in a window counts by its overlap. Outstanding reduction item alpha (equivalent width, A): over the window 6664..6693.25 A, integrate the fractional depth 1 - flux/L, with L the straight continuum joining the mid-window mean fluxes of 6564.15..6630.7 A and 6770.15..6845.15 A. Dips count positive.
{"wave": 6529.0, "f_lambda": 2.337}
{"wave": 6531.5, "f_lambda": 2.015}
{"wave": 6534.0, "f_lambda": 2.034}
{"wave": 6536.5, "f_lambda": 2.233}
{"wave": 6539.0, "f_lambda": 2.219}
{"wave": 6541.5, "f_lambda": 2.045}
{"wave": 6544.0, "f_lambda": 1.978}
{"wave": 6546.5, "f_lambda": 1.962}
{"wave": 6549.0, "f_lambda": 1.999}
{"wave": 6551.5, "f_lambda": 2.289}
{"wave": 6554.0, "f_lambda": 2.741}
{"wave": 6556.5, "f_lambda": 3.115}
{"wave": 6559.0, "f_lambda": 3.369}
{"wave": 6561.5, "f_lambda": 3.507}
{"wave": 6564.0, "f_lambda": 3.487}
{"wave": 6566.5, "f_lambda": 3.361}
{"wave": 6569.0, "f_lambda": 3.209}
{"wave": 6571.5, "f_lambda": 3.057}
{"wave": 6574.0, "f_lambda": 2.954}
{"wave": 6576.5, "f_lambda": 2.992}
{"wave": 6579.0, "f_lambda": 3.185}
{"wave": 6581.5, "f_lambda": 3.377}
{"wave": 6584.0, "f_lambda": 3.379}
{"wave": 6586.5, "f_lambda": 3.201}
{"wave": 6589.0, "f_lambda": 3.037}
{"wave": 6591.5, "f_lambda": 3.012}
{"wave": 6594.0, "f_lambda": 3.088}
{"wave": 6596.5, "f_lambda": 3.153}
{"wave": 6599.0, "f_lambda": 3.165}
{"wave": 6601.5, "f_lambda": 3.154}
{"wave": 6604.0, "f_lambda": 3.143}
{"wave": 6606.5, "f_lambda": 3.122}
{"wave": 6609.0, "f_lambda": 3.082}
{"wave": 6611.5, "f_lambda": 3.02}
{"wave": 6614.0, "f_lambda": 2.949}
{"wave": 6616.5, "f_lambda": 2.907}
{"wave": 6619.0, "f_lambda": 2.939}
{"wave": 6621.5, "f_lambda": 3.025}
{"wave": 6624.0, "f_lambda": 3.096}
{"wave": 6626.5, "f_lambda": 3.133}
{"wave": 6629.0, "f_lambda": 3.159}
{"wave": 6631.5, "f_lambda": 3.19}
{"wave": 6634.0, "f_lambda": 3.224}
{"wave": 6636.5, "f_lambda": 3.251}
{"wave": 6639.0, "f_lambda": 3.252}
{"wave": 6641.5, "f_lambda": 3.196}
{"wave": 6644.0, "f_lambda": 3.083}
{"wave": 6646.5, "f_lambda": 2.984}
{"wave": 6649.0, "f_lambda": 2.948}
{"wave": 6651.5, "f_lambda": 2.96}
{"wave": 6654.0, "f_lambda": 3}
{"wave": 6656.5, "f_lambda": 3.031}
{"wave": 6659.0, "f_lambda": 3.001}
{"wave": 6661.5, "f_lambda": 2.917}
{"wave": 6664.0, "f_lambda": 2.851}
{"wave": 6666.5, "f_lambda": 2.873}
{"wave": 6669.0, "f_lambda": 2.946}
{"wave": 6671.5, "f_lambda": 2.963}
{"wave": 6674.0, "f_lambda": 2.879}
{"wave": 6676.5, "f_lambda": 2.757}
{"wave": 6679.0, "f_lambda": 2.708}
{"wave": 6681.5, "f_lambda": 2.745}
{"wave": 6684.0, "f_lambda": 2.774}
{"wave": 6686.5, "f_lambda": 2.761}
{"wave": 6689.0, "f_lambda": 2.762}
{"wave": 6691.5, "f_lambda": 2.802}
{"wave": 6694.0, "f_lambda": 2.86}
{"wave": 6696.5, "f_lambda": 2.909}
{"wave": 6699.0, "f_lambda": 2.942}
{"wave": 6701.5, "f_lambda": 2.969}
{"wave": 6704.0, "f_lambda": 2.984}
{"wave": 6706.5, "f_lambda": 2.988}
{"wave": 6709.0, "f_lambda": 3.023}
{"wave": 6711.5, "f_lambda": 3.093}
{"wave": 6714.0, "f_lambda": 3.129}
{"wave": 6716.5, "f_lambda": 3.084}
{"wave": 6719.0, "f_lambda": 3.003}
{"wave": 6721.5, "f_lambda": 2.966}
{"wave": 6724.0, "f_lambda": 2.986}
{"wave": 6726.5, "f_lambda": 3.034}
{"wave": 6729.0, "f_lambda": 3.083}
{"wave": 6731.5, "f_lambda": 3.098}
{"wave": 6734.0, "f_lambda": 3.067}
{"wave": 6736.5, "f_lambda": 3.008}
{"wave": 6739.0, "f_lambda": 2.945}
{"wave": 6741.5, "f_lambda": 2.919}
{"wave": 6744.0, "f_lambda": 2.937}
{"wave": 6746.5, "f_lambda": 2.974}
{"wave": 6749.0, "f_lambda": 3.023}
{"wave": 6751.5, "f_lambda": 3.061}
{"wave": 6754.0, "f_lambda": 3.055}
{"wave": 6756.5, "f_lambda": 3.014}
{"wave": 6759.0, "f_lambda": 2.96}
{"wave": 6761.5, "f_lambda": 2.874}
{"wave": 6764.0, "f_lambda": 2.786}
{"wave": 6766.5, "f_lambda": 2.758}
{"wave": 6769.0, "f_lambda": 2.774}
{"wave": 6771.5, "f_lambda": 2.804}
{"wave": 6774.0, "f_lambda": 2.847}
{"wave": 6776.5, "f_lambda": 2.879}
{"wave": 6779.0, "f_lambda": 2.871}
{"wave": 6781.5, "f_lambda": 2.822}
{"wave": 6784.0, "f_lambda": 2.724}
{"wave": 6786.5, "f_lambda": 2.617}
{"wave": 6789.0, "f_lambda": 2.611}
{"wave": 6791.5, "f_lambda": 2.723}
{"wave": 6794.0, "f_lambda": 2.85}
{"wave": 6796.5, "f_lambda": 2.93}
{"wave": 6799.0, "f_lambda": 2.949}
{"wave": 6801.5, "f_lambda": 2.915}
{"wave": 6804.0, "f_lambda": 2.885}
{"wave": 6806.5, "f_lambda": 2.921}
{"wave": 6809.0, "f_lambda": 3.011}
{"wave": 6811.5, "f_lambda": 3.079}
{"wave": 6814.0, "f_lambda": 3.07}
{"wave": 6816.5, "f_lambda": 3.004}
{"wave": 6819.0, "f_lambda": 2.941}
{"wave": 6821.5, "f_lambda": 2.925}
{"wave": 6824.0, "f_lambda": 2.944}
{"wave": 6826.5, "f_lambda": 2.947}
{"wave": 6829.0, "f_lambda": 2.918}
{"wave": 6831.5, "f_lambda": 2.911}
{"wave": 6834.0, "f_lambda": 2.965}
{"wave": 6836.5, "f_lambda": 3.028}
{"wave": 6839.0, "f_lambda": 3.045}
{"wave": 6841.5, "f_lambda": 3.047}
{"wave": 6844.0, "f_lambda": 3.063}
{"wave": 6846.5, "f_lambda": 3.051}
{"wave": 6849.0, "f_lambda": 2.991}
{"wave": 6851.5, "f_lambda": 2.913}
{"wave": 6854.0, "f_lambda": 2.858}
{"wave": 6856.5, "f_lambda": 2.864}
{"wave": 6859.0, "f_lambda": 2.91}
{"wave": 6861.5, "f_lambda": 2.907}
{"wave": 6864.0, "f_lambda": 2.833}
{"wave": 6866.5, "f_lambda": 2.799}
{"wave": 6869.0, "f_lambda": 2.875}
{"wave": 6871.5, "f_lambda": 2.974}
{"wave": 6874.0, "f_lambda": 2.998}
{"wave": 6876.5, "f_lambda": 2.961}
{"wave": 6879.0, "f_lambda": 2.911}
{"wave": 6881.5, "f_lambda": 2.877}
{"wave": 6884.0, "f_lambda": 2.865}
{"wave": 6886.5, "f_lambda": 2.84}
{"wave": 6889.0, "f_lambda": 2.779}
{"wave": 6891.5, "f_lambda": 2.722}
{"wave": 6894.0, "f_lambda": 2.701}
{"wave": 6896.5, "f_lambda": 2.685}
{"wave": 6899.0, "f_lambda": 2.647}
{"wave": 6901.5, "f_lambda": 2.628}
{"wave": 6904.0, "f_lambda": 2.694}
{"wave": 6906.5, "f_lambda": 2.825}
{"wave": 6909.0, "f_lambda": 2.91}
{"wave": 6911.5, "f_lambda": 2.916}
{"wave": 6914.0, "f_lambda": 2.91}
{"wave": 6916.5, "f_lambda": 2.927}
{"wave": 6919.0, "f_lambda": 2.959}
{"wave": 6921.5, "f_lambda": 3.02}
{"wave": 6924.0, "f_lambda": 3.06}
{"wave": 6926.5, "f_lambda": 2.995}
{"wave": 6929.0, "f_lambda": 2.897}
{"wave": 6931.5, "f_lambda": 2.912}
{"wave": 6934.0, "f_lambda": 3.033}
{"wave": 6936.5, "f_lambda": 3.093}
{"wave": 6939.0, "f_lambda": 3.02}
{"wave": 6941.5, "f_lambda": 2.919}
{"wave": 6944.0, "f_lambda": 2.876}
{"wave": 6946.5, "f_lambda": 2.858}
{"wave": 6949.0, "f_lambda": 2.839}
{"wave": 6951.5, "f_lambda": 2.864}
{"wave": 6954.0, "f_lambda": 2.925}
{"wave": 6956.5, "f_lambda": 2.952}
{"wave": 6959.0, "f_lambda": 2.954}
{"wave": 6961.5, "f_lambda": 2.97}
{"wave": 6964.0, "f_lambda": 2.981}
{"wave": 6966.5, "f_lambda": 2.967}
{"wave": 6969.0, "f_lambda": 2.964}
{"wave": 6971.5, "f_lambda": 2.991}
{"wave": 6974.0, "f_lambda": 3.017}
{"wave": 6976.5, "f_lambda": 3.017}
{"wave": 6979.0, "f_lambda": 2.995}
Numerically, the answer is 2.1 A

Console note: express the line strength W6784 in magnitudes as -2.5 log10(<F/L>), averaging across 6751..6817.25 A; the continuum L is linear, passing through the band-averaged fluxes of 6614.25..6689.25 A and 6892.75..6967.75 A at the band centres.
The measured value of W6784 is 0.02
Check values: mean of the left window 2.98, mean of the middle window 2.88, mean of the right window 2.9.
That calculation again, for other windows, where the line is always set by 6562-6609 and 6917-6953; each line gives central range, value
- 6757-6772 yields 0.08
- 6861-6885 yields 0.03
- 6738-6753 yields 0.03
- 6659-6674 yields 0.07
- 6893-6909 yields 0.10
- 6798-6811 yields 0.03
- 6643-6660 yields 0.05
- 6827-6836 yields 0.03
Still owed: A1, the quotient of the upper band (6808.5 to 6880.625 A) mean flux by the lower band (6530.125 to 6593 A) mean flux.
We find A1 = 1.1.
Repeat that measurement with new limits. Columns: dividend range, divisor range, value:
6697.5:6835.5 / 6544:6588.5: 0.99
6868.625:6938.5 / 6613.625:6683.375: 0.96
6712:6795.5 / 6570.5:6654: 0.94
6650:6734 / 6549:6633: 0.95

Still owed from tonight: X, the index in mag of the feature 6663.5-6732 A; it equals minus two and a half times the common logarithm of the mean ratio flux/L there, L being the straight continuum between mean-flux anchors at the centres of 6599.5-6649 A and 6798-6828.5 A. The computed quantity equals 0.04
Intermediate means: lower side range 3.1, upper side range 2.96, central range 2.93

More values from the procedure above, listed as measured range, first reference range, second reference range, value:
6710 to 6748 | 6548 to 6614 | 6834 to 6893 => -0.01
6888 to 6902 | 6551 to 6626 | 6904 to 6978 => 0.10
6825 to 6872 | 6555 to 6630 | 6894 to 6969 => 0.01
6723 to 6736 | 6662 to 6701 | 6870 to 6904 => -0.08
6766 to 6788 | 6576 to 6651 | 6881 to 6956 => 0.07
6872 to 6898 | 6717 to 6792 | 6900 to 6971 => 0.03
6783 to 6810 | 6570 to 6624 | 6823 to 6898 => 0.05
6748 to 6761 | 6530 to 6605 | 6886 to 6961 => -0.06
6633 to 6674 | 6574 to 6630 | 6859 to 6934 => 0.01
